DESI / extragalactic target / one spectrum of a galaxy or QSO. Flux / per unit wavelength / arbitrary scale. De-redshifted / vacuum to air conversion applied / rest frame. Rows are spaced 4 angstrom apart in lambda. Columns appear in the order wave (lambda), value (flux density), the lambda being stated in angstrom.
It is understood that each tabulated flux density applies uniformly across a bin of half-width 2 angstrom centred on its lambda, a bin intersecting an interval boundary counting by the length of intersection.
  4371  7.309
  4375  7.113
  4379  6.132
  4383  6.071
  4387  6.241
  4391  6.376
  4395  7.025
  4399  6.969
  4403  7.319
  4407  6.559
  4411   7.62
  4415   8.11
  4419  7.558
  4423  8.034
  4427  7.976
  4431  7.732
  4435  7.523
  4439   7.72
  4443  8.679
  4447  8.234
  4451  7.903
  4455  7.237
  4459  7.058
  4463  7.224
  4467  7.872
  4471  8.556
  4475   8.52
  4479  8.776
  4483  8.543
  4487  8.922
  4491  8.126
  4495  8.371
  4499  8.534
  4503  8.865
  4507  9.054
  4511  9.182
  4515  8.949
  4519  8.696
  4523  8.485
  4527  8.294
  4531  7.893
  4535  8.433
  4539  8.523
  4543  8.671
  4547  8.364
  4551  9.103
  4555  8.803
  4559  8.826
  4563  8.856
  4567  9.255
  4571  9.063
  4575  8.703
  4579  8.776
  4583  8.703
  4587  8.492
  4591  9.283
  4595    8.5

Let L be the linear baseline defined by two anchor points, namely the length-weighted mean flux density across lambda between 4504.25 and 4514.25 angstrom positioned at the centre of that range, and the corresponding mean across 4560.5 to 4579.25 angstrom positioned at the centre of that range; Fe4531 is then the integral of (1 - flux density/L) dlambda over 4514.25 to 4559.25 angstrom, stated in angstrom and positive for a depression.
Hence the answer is 2.24 angstrom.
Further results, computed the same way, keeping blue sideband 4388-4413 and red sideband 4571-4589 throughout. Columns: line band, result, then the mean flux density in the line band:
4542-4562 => -0.77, 8.76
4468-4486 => -2.05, 8.58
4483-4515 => -3.26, 8.73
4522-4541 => -0.19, 8.32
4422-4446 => -2.22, 7.95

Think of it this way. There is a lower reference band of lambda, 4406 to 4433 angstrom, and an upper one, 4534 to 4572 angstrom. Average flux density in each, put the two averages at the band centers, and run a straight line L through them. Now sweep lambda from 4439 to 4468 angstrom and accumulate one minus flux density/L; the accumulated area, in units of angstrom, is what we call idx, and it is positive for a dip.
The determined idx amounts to 0.8 angstrom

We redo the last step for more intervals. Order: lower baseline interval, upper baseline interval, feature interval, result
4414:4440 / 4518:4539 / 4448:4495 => -0.21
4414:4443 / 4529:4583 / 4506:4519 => -0.90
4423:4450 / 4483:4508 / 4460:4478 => 0.66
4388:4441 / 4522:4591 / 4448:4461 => 0.50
